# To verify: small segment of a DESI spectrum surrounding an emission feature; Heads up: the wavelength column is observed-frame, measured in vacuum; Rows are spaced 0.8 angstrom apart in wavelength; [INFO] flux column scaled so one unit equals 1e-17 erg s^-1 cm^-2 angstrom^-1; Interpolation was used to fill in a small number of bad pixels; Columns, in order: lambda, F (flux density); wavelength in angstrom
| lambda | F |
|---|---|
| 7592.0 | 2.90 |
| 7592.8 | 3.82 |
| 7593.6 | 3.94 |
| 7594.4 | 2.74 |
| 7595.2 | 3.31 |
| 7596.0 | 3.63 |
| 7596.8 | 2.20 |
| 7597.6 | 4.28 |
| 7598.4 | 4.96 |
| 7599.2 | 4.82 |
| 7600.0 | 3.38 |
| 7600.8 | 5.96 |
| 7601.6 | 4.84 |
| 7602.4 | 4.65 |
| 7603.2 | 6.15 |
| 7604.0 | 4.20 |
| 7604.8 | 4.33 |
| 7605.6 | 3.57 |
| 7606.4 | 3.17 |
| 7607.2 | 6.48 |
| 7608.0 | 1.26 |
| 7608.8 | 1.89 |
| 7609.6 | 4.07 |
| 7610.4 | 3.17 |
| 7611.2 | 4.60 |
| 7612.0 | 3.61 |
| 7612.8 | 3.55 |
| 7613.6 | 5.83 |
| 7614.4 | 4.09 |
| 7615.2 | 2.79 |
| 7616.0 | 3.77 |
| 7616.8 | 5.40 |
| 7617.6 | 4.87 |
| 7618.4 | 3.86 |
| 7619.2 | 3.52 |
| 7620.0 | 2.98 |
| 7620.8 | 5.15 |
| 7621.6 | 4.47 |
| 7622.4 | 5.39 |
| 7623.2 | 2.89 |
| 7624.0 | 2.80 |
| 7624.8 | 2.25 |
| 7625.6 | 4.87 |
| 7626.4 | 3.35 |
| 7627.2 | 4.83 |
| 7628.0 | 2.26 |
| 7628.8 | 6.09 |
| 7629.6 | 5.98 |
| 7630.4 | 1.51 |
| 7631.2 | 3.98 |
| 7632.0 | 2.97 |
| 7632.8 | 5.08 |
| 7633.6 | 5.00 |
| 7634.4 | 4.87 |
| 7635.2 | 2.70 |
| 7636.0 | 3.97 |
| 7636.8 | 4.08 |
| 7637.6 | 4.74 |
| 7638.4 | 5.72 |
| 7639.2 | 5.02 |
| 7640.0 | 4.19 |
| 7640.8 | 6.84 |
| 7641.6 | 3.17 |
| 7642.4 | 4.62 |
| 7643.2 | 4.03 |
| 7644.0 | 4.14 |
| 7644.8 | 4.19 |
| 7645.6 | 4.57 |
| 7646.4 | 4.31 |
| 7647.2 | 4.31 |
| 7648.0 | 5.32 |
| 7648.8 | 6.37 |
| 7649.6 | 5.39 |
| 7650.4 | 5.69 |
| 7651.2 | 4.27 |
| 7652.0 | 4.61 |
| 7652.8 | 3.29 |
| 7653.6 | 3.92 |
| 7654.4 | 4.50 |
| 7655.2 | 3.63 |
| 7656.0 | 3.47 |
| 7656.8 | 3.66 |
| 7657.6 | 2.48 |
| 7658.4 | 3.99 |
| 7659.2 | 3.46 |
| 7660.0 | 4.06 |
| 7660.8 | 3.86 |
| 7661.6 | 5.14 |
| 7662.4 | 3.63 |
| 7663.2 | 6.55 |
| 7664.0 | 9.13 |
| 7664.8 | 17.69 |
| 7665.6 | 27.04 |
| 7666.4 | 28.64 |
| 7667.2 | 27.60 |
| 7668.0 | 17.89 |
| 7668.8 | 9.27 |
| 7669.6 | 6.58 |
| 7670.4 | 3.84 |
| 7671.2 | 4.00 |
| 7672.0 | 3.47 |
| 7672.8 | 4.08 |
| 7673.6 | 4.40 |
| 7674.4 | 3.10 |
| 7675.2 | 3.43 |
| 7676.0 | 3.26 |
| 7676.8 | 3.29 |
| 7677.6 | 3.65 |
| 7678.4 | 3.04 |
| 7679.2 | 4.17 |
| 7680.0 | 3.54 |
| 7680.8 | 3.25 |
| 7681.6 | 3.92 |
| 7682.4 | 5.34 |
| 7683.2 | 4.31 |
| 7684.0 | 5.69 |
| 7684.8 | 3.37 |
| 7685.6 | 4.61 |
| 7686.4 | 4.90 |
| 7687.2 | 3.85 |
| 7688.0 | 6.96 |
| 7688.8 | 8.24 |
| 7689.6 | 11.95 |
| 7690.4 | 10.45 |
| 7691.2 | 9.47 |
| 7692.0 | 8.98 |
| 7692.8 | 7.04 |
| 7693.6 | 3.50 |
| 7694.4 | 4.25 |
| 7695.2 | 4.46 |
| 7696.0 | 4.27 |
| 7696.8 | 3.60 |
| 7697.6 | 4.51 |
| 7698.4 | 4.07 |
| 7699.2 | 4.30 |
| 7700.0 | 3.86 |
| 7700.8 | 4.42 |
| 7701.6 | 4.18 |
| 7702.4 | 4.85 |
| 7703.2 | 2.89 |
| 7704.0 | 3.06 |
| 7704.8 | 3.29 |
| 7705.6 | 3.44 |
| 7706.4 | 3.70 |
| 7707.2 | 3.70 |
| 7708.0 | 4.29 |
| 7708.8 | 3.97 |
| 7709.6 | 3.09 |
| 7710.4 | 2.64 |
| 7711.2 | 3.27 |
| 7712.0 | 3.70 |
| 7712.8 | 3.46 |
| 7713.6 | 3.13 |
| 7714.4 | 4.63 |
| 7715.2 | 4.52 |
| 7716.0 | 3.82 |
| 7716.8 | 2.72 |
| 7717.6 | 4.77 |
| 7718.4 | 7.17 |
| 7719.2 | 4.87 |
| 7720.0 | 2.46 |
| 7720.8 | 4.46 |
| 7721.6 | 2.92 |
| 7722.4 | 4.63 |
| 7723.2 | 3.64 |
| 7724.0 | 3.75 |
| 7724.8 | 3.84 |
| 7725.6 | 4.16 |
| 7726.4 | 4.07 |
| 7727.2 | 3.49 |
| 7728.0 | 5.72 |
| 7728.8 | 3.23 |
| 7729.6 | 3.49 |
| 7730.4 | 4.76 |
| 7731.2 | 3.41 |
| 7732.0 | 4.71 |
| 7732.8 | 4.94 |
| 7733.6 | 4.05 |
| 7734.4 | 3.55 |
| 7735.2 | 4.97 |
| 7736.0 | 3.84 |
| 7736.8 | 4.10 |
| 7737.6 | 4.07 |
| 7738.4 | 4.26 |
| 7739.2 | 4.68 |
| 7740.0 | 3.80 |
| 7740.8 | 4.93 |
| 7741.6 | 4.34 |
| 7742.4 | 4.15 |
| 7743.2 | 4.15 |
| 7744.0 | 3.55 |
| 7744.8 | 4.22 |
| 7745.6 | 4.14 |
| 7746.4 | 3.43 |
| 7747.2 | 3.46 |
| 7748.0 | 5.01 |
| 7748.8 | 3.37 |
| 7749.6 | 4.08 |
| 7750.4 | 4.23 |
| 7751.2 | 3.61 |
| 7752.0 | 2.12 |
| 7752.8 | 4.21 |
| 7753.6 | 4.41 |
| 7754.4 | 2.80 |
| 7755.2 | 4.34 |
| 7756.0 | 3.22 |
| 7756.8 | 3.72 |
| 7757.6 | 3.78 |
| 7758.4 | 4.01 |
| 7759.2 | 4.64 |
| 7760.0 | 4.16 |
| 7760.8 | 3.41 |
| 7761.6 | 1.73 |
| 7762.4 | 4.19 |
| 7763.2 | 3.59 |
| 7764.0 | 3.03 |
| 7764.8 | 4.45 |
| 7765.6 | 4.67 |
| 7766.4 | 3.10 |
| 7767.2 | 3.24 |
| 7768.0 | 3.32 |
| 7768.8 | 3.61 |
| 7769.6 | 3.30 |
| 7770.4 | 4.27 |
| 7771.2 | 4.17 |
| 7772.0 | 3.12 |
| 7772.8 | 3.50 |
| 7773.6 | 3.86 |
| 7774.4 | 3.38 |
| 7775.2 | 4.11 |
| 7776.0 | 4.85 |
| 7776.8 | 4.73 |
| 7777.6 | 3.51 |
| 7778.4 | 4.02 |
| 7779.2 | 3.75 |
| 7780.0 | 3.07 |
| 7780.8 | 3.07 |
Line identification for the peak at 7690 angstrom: [N II]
